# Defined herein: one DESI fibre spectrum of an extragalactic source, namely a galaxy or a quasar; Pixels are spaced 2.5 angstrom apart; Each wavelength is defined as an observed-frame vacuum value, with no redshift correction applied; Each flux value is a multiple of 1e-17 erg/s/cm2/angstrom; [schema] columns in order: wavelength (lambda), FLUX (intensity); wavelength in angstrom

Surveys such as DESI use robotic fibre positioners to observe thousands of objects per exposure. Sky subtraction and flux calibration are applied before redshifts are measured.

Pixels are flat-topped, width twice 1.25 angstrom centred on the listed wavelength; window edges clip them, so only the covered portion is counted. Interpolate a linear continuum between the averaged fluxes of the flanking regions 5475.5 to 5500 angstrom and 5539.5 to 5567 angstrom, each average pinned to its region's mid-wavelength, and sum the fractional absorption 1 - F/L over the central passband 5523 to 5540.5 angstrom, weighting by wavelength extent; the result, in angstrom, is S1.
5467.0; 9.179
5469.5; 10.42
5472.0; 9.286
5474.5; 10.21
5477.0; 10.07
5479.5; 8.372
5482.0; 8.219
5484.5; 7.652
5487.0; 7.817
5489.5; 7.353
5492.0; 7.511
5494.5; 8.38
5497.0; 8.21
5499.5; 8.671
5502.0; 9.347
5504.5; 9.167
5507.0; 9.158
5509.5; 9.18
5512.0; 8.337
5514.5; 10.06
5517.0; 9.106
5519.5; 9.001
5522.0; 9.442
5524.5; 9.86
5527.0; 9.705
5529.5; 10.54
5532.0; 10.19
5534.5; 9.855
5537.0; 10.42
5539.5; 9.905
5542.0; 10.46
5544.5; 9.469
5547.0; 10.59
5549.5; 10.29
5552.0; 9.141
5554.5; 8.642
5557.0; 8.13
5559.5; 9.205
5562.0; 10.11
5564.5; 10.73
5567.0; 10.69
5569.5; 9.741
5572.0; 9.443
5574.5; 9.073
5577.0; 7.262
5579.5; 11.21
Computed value -1.6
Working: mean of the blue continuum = 8.23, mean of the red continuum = 9.73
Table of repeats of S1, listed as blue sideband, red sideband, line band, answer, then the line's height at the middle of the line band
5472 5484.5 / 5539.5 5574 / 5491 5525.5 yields 1.3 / 9.32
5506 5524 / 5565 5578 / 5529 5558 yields -1.6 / 9.29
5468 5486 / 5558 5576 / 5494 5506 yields 0.7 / 9.32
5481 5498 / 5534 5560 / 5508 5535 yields -2.1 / 8.86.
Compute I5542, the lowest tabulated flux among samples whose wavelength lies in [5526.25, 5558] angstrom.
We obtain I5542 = 8.13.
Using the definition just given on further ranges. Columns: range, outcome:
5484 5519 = 7.353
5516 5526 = 9.001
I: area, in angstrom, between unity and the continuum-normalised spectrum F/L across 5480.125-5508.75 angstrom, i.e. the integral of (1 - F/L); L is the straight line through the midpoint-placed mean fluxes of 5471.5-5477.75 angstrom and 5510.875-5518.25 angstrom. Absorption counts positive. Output 3.61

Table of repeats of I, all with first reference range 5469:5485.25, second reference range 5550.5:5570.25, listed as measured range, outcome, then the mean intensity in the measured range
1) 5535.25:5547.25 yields -0.8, 10.1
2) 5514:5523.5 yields 0.0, 9.36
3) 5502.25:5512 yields 0.2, 9.08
